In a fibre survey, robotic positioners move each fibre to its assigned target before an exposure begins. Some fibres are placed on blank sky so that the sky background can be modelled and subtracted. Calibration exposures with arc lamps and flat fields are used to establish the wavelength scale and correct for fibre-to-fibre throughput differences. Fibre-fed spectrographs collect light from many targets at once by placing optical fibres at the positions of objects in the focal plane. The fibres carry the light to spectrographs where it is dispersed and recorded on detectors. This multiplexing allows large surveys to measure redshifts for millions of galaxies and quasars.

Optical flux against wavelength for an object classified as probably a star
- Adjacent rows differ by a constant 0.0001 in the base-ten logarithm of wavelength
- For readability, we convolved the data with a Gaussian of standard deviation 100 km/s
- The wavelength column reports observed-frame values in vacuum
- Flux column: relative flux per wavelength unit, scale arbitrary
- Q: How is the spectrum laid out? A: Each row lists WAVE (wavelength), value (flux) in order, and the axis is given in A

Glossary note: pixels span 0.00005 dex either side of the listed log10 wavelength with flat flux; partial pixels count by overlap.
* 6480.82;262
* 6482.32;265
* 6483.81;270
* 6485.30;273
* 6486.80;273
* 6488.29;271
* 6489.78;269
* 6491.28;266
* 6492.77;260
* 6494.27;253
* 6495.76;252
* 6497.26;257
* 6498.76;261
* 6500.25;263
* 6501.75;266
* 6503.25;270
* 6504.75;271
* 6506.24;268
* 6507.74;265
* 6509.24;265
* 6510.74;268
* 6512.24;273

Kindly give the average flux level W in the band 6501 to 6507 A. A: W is 269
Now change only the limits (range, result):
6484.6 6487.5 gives 272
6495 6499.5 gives 257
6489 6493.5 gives 265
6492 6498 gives 256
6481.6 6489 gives 271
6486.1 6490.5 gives 271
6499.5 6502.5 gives 265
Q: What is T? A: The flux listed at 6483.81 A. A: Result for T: 270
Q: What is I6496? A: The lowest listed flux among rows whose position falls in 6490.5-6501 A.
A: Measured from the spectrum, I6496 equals 252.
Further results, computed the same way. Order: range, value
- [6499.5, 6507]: 263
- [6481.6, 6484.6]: 265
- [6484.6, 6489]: 271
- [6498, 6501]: 261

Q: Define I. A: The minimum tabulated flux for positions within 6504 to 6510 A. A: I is 265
